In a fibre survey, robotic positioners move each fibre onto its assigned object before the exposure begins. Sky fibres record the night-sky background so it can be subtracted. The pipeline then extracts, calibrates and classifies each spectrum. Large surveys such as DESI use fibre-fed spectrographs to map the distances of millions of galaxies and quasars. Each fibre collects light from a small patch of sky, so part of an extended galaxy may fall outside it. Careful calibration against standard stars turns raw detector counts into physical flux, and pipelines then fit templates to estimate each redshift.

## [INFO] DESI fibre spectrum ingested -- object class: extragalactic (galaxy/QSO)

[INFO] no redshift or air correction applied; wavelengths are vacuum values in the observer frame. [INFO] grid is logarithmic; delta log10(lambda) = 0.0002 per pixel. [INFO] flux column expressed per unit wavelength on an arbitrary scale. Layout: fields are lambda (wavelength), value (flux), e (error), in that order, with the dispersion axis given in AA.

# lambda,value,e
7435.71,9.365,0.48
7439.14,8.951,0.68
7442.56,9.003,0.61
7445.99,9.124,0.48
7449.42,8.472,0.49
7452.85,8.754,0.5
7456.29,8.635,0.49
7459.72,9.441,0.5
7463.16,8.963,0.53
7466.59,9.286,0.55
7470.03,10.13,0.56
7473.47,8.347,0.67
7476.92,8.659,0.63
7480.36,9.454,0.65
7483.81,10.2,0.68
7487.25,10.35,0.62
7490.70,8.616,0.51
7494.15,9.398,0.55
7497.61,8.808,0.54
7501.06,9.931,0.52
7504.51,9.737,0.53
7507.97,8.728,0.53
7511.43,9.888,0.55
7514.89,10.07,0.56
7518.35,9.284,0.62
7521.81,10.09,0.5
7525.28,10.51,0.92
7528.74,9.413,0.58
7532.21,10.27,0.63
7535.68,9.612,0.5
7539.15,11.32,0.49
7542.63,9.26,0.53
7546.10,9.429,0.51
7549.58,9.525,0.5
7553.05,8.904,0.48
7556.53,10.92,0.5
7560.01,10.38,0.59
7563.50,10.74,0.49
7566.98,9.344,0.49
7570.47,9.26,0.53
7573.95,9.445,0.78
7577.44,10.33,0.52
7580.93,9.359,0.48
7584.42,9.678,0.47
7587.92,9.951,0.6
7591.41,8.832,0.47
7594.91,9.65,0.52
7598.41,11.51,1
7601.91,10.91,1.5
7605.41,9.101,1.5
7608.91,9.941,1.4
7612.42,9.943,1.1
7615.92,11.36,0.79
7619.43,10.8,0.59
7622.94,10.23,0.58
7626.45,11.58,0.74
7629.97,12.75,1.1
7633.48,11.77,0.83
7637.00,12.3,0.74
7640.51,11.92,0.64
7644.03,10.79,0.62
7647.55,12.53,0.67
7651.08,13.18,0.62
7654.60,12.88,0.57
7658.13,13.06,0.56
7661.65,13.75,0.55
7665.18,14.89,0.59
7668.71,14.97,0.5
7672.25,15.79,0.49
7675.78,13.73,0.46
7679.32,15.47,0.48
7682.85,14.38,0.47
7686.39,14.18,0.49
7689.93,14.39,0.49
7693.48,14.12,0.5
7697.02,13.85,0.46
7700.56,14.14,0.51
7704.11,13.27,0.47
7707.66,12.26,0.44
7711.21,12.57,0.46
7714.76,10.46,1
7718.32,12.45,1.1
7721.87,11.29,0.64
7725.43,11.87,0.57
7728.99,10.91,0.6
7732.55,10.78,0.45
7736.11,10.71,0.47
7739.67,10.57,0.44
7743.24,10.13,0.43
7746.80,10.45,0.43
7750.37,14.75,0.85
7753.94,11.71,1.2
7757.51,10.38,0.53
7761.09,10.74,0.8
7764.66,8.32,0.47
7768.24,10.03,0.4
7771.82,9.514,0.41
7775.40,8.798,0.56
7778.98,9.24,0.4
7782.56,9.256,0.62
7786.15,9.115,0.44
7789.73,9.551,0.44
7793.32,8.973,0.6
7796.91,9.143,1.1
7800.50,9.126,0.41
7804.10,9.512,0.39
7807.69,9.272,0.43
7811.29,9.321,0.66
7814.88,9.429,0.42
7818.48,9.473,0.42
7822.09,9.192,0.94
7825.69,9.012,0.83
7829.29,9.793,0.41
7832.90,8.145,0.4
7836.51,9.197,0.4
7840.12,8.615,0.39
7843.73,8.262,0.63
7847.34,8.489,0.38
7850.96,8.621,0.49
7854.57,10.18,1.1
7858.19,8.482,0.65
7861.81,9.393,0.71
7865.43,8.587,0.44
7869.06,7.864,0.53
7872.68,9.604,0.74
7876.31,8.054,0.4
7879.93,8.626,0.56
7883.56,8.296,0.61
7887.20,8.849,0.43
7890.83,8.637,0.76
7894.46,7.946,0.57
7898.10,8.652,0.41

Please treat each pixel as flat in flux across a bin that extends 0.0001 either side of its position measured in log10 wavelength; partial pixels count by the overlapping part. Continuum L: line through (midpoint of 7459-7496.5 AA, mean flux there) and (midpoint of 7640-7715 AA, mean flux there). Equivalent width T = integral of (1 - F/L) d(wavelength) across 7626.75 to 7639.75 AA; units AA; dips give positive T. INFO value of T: 0.5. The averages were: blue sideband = 9.34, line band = 12.2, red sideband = 13.6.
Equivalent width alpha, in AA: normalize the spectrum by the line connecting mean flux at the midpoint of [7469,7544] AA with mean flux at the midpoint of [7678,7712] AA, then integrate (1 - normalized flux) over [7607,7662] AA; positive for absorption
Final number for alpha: 3.5 AA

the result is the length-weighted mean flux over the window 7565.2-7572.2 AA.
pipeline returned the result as 9.31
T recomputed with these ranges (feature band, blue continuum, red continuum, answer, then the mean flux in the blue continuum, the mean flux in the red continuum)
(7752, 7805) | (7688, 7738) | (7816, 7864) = 5.2 AA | 12.4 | 8.99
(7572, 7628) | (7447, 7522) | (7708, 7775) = -0.6 AA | 9.31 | 11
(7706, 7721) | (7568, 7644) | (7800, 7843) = -3.2 AA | 10.5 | 9.15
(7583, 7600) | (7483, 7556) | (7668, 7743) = 1.6 AA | 9.7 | 12.9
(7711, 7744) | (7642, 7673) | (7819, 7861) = 1.6 AA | 13.4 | 8.94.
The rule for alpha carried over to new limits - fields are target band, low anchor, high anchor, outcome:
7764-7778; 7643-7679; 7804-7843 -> 1.81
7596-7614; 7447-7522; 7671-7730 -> 1.94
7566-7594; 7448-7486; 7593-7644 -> 2.59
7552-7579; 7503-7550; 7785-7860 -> -0.64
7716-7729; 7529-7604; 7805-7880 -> -3.20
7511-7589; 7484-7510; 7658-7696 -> 7.19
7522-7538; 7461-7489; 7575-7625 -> -0.47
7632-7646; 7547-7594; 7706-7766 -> -1.84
